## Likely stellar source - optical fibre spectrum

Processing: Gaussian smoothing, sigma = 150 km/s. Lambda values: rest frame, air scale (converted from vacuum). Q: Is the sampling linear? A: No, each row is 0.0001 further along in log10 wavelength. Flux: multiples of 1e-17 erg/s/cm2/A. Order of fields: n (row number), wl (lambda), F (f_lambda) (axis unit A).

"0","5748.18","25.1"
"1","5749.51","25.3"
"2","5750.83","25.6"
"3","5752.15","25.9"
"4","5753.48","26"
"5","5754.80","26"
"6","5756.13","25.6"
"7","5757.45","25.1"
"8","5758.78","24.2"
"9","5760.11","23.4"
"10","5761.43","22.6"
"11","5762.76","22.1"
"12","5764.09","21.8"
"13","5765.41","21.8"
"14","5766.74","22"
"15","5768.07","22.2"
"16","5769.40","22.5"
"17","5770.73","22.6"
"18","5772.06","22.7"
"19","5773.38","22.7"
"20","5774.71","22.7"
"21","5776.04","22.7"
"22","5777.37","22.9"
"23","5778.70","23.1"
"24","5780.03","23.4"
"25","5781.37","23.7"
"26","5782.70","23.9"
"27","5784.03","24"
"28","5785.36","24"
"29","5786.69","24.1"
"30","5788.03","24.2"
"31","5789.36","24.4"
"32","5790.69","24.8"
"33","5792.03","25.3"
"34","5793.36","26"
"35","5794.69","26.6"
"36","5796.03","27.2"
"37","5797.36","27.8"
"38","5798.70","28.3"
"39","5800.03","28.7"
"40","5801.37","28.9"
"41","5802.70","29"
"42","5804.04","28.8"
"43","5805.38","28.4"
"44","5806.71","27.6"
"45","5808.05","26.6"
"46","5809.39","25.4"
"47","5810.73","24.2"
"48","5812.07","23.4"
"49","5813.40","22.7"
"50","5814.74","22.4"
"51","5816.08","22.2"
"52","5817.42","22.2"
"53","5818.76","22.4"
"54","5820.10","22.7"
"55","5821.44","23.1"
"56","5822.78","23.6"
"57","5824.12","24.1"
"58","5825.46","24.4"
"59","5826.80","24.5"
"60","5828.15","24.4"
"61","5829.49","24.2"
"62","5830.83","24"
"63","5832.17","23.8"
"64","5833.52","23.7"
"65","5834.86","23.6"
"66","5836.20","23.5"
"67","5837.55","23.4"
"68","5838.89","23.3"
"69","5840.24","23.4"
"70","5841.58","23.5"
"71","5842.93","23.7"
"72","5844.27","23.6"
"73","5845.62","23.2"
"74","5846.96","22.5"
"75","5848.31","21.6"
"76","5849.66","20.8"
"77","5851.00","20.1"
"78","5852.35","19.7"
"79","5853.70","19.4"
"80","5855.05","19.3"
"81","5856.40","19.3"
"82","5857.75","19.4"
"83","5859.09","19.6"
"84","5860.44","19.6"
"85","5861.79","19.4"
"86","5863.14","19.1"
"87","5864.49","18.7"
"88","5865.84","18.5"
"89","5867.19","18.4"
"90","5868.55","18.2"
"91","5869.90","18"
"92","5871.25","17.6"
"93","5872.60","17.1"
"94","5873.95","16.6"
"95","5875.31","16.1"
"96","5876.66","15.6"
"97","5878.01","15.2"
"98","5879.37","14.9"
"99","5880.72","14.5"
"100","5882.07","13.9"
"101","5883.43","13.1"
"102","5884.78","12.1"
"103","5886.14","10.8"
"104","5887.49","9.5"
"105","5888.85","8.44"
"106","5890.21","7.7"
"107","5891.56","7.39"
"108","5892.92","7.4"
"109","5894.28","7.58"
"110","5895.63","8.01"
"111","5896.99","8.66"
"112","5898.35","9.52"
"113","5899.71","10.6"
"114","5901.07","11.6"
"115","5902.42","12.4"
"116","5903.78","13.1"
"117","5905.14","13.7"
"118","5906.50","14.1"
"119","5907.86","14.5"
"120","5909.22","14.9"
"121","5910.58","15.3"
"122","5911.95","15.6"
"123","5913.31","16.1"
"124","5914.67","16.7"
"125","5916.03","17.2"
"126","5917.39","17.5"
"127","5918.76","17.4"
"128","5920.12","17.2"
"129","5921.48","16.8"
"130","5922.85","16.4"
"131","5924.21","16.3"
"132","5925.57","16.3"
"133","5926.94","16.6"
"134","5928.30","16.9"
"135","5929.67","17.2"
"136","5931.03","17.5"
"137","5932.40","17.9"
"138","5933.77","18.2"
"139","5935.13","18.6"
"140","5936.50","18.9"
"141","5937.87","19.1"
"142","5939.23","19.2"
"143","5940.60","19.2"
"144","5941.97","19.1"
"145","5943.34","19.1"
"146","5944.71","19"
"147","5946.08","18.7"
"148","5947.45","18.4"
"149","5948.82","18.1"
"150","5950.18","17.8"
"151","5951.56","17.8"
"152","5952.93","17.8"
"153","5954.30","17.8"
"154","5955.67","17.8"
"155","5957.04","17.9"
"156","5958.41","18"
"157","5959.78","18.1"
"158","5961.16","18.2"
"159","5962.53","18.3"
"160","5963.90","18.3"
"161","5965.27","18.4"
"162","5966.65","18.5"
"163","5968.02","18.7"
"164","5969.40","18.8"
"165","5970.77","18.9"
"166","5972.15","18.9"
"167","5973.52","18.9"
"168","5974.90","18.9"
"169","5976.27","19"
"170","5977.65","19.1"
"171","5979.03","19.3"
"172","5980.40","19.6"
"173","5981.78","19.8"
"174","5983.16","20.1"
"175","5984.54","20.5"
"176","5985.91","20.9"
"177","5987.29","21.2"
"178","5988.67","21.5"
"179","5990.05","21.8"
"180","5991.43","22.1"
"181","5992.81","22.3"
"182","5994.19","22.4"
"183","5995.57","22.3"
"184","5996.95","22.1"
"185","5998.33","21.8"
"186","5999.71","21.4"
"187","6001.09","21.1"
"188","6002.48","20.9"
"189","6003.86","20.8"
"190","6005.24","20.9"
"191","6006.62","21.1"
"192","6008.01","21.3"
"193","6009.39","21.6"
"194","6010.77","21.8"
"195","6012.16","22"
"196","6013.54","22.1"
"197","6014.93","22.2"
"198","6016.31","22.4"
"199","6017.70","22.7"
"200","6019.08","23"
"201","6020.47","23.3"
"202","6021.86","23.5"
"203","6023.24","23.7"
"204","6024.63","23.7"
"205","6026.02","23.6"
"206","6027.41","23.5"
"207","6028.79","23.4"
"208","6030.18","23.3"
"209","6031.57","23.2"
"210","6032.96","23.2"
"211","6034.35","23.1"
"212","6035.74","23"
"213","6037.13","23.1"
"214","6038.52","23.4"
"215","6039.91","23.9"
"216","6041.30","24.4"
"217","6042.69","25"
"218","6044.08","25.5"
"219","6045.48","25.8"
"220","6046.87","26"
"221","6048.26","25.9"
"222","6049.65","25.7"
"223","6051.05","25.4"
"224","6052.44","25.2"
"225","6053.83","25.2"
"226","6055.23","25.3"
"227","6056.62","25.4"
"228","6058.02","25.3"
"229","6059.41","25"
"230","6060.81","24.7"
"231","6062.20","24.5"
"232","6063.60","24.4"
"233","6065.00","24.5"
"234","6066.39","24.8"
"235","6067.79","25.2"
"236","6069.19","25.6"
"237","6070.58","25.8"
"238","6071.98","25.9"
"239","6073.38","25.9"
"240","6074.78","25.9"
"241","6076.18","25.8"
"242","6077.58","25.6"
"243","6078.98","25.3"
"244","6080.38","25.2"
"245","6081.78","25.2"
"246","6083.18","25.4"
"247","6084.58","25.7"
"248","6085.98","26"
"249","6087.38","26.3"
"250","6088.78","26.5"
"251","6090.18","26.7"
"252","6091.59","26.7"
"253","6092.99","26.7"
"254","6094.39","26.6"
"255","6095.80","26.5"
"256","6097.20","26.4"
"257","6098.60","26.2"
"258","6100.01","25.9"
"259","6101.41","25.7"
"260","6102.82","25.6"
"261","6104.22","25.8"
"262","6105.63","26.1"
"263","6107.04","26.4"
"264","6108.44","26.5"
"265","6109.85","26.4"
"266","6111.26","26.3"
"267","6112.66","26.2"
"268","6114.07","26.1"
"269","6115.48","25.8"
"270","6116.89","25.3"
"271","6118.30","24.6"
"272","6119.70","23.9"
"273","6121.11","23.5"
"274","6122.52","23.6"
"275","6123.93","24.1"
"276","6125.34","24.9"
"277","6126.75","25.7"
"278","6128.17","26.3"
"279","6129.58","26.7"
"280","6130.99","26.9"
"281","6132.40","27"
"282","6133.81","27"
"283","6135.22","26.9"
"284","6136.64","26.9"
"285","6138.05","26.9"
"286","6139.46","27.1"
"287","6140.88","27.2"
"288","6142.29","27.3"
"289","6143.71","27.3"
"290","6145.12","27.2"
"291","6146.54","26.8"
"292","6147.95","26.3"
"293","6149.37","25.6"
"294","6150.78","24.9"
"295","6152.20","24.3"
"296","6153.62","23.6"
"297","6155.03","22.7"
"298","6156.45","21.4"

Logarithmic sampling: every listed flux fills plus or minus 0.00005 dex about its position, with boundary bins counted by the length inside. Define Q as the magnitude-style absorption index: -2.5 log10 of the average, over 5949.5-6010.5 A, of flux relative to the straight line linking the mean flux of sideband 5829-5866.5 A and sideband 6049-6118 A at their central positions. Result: 0.202 mag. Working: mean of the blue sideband 21.6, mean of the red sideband 25.7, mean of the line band 19.9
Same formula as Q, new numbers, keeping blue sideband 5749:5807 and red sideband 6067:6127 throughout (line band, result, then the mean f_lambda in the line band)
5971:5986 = 0.287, 19.5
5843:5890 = 0.392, 17.4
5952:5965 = 0.367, 18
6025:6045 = 0.081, 23.7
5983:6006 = 0.184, 21.5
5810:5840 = 0.066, 23.4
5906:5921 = 0.487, 16.1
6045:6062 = 0.008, 25.4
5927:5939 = 0.366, 18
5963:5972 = 0.335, 18.6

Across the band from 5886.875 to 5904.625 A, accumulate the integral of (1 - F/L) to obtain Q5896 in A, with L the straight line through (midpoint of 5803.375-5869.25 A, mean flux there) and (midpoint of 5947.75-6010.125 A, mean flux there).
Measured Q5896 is 9.92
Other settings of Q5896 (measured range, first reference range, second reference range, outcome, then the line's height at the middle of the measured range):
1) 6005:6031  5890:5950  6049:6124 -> -1.5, 21.4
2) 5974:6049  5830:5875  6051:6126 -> 5.4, 24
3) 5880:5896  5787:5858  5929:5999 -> 8.6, 21.8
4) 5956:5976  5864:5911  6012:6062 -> 0.4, 18.9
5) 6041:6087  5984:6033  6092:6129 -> -2.5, 24.1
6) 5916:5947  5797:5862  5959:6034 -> 5.9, 22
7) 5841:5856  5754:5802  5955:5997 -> 0.7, 22.6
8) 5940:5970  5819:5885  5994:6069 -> 5.1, 22.1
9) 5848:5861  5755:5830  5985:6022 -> 2.1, 23.6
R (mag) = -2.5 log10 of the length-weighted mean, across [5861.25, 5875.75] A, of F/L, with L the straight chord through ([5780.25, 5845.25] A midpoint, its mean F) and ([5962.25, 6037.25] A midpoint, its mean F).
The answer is 0.30 mag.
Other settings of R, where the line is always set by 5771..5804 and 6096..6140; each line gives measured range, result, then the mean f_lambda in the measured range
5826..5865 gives 0.15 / 21.9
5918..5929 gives 0.45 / 16.7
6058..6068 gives 0.04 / 24.8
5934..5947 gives 0.32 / 18.9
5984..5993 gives 0.19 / 21.5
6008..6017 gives 0.17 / 22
